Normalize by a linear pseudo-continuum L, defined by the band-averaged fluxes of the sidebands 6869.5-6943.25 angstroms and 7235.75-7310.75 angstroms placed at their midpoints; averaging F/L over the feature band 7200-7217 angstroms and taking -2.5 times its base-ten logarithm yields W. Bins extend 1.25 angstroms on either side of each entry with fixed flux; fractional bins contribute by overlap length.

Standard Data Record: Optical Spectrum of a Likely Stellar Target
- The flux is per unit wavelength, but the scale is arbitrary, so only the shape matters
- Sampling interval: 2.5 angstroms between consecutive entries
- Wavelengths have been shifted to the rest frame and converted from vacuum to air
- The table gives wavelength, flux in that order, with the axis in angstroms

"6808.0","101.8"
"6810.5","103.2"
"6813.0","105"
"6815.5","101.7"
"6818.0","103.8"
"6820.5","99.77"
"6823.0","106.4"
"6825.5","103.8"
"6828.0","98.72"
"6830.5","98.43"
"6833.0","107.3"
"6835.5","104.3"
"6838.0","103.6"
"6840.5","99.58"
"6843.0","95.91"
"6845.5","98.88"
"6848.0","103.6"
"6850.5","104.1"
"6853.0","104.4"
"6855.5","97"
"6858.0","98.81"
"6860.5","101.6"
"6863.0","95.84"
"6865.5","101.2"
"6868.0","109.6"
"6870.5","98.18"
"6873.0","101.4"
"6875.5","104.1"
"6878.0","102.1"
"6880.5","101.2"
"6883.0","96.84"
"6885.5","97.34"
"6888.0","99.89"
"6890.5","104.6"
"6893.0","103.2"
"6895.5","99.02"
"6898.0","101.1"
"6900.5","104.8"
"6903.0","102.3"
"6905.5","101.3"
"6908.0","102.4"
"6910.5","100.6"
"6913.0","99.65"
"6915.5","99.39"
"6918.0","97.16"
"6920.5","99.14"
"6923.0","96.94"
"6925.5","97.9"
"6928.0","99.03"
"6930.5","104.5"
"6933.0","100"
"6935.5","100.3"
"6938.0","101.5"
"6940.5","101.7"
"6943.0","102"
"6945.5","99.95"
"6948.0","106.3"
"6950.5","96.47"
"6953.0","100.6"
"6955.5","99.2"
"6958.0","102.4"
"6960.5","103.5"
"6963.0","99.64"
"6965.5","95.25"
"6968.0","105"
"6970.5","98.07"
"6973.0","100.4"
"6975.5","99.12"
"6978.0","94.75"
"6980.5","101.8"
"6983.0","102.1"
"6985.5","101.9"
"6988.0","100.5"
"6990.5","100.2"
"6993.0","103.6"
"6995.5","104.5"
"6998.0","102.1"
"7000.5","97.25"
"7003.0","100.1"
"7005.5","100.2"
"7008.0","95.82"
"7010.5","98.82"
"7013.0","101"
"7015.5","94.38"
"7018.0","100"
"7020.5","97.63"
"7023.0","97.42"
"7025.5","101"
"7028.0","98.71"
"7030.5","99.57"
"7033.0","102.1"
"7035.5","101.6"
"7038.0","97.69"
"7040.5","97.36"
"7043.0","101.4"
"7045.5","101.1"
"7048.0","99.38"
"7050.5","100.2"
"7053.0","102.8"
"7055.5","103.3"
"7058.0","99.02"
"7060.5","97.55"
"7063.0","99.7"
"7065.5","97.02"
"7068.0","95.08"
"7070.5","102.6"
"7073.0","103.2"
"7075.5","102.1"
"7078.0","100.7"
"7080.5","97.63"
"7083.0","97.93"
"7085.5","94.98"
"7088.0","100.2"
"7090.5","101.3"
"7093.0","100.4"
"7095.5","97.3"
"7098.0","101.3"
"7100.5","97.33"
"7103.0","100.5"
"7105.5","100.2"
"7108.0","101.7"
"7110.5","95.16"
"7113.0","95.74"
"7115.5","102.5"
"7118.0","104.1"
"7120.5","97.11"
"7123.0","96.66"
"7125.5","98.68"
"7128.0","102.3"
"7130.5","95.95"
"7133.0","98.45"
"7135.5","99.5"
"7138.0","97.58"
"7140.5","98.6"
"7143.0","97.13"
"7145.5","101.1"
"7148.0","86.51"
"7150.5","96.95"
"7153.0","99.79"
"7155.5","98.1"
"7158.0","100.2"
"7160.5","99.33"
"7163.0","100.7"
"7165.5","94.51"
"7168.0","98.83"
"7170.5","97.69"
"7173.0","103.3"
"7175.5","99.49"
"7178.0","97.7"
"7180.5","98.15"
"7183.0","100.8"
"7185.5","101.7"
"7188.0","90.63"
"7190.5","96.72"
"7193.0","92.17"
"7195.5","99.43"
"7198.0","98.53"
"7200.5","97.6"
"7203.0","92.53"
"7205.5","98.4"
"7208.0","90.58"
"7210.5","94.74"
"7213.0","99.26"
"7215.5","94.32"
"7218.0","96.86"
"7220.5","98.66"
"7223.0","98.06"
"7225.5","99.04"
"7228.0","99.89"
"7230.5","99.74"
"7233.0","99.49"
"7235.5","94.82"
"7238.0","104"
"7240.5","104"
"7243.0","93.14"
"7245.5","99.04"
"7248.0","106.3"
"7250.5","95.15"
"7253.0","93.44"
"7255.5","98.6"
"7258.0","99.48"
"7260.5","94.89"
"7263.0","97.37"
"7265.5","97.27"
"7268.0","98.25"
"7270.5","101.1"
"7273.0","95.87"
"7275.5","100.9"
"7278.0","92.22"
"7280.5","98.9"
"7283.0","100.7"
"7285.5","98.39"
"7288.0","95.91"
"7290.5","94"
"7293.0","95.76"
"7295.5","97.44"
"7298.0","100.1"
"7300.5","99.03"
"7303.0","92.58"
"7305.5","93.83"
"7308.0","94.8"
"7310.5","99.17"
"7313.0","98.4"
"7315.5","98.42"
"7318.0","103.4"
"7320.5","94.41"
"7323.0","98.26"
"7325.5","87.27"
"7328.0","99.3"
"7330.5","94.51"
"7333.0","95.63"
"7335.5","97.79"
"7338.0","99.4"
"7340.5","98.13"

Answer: 0.03 mag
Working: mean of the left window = 101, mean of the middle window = 95.3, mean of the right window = 97.7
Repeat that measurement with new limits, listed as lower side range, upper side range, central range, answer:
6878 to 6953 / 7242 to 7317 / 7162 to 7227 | 0.01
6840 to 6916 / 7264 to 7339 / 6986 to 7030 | 0.00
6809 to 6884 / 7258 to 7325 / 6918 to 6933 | 0.02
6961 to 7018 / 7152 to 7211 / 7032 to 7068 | -0.01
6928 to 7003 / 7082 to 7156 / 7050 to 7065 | -0.01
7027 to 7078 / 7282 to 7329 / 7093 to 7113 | 0.01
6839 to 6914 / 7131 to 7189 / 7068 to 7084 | -0.01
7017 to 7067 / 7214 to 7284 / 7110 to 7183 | 0.01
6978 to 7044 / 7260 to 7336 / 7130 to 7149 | 0.02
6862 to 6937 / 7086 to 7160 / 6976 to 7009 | -0.01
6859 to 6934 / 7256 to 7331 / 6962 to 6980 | 0.01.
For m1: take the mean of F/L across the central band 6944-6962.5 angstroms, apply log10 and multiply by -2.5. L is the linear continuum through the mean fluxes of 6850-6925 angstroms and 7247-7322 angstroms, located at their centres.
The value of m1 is -0.01 mag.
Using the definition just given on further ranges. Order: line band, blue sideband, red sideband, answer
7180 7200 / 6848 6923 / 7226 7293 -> 0.02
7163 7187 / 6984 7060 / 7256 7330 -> -0.01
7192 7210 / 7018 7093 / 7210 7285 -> 0.03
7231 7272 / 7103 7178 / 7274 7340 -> -0.01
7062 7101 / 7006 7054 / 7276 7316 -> 0.00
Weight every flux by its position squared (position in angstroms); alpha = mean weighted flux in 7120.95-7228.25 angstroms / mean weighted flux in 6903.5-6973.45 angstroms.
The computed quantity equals 1.0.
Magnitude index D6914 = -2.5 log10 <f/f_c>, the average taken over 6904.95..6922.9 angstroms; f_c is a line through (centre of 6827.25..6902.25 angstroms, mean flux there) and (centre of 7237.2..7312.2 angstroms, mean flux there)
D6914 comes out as 0.01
